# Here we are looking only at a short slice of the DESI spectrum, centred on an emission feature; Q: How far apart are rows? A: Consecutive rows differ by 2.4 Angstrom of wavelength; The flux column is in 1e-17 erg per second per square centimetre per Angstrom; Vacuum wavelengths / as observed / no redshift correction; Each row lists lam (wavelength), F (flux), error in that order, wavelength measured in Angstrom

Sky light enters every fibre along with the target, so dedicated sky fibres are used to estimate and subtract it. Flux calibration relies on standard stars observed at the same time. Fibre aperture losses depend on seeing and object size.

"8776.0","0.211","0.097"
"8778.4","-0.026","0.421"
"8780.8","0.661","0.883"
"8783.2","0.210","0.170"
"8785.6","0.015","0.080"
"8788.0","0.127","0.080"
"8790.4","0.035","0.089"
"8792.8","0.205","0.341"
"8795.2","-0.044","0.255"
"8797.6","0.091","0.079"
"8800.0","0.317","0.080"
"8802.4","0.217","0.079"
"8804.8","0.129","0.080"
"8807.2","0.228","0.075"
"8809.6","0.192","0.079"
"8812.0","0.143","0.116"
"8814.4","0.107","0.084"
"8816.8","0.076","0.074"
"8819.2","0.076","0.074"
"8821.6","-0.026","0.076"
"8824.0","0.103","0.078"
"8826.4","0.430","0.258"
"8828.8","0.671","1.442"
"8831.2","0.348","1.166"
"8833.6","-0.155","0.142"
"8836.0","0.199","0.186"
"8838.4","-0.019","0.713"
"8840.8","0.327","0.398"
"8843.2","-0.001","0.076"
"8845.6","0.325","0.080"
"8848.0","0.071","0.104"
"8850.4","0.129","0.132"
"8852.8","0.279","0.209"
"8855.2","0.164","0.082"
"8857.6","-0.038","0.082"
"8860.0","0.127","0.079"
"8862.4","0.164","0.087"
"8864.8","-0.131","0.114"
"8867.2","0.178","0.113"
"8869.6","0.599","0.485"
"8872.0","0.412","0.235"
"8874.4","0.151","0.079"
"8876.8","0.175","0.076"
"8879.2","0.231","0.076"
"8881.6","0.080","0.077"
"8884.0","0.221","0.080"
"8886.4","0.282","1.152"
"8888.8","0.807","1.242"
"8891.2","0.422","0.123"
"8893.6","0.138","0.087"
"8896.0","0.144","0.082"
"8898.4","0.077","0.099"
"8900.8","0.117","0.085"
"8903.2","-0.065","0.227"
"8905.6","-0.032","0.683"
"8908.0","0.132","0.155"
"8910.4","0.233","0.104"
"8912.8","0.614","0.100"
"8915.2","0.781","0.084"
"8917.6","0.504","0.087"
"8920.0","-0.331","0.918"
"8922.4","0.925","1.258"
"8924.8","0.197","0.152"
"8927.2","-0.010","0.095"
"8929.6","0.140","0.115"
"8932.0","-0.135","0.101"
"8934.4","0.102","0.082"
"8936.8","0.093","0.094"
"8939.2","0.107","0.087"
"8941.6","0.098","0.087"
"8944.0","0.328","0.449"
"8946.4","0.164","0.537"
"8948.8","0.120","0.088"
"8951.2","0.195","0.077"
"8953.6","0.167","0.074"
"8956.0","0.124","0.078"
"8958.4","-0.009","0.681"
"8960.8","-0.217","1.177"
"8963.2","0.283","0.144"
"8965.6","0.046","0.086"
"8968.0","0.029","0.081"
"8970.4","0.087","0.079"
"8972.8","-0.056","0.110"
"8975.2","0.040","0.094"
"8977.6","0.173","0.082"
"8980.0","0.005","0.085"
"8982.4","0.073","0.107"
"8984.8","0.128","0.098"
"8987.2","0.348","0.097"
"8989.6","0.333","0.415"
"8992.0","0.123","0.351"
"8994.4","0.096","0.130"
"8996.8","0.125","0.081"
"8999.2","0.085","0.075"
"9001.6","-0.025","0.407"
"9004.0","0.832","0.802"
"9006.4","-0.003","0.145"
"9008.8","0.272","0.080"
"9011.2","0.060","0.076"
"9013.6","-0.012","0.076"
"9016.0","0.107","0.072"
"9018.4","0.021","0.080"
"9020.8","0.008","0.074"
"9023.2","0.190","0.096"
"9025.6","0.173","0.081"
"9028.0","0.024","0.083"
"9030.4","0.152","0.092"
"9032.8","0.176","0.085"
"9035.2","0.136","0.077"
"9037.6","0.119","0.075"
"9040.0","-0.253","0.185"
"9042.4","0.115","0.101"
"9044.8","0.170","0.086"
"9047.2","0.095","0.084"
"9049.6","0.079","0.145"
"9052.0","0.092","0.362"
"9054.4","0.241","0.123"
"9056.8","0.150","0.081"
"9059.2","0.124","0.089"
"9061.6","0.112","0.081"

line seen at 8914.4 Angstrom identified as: H-beta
